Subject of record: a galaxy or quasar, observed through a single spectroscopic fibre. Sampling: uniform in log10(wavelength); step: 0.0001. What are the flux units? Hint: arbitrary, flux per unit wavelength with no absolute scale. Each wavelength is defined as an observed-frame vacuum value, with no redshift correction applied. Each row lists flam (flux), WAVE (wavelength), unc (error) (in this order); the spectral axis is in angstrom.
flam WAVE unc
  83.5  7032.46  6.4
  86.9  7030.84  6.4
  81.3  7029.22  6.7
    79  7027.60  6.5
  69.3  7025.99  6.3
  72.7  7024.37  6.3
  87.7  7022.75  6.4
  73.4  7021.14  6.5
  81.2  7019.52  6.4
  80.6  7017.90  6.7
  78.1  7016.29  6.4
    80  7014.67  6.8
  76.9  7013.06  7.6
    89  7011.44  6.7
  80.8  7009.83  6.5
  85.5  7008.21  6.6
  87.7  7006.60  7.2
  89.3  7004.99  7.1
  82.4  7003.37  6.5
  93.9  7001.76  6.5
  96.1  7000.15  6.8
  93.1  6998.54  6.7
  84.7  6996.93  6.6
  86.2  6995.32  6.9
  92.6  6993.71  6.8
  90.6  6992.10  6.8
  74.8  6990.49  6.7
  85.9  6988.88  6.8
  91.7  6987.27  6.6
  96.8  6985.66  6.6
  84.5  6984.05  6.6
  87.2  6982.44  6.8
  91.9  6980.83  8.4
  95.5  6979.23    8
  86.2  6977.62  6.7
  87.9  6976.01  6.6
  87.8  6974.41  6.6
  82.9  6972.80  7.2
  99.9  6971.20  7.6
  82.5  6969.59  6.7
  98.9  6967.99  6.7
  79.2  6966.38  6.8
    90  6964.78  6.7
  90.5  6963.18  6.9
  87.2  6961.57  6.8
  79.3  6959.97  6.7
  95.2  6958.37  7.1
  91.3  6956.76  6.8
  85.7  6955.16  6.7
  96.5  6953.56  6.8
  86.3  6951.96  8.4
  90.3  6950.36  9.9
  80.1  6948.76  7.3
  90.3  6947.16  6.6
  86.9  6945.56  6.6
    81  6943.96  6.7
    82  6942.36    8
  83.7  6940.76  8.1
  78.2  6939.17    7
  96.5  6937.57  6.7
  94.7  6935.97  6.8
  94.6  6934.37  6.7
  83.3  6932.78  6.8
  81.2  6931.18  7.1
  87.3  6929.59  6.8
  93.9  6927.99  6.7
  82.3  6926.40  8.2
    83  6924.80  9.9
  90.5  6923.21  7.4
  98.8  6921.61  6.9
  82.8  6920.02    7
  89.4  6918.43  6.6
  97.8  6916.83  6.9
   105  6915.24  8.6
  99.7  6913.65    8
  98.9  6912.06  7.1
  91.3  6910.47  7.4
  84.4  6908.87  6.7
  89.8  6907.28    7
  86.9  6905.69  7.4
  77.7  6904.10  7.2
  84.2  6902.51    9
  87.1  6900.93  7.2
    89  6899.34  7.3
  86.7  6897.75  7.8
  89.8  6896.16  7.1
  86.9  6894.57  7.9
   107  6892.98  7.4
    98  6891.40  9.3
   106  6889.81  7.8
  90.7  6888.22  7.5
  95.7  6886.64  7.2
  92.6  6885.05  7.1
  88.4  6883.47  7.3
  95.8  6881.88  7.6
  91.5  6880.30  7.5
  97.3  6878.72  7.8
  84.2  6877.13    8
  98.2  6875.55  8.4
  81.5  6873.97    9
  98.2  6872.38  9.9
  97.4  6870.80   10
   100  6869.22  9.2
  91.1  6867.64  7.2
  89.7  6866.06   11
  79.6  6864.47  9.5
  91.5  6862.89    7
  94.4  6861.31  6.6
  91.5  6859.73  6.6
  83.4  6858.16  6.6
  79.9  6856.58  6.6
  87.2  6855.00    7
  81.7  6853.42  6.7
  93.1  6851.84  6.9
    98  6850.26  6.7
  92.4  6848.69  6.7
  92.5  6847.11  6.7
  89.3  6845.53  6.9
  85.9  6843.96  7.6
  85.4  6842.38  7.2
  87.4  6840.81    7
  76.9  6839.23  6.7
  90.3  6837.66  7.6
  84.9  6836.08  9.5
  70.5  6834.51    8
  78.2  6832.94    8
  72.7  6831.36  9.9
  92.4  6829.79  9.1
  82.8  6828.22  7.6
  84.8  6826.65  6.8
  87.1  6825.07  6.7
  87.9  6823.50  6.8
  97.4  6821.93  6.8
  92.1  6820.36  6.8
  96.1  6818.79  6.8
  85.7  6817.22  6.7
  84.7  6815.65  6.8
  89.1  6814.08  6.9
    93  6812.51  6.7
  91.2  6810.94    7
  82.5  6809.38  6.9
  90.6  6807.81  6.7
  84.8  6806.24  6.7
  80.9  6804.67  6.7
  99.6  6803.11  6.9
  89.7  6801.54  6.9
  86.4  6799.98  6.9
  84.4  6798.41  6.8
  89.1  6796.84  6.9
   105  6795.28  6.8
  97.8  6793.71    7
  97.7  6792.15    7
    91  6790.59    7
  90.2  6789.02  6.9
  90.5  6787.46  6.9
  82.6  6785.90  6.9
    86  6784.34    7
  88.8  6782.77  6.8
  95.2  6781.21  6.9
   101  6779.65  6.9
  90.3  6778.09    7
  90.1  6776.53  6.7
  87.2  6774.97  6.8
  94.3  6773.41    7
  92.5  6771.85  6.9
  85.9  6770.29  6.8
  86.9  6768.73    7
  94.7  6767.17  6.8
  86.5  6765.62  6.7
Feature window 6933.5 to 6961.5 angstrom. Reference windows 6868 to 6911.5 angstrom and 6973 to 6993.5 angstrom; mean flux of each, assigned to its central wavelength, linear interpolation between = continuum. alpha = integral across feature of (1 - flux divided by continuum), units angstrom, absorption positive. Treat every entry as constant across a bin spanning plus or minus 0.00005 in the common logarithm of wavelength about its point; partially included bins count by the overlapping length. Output 0.58 angstrom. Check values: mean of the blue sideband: 91.7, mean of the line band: 87.8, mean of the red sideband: 88.3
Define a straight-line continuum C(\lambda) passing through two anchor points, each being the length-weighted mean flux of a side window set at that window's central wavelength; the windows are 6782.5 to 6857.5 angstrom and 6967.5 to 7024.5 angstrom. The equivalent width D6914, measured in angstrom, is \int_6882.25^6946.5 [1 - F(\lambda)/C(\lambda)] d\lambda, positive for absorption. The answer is -2.06 angstrom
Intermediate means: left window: 88.1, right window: 86.7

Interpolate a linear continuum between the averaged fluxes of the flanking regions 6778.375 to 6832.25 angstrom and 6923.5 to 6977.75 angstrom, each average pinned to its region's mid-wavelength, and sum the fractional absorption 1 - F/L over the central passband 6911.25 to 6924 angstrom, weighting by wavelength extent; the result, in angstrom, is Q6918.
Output -1.1 angstrom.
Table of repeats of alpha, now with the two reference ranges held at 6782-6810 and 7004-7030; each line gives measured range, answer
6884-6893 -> -1.18 angstrom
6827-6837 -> 0.89 angstrom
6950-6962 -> -0.82 angstrom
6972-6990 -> -1.41 angstrom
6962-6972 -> -0.87 angstrom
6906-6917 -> -1.25 angstrom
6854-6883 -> -1.24 angstrom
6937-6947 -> -0.11 angstrom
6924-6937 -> -0.52 angstrom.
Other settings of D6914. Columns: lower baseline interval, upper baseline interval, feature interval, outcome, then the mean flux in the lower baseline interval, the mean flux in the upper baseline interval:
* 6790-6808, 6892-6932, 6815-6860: 2.2 angstrom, 91.5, 90.1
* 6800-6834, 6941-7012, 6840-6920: -3.0 angstrom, 87.6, 88.1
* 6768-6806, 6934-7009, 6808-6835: 1.1 angstrom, 90.9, 88.4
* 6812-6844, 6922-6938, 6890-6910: -0.4 angstrom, 85.9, 88.8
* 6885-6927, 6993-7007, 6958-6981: 0.4 angstrom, 91.6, 89.6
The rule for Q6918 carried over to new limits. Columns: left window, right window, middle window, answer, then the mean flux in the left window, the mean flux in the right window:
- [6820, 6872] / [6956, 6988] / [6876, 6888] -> -0.6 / 87.6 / 89.3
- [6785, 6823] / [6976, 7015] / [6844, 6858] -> 0.2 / 90.5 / 87.7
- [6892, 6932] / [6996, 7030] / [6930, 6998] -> -1.2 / 90.1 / 83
